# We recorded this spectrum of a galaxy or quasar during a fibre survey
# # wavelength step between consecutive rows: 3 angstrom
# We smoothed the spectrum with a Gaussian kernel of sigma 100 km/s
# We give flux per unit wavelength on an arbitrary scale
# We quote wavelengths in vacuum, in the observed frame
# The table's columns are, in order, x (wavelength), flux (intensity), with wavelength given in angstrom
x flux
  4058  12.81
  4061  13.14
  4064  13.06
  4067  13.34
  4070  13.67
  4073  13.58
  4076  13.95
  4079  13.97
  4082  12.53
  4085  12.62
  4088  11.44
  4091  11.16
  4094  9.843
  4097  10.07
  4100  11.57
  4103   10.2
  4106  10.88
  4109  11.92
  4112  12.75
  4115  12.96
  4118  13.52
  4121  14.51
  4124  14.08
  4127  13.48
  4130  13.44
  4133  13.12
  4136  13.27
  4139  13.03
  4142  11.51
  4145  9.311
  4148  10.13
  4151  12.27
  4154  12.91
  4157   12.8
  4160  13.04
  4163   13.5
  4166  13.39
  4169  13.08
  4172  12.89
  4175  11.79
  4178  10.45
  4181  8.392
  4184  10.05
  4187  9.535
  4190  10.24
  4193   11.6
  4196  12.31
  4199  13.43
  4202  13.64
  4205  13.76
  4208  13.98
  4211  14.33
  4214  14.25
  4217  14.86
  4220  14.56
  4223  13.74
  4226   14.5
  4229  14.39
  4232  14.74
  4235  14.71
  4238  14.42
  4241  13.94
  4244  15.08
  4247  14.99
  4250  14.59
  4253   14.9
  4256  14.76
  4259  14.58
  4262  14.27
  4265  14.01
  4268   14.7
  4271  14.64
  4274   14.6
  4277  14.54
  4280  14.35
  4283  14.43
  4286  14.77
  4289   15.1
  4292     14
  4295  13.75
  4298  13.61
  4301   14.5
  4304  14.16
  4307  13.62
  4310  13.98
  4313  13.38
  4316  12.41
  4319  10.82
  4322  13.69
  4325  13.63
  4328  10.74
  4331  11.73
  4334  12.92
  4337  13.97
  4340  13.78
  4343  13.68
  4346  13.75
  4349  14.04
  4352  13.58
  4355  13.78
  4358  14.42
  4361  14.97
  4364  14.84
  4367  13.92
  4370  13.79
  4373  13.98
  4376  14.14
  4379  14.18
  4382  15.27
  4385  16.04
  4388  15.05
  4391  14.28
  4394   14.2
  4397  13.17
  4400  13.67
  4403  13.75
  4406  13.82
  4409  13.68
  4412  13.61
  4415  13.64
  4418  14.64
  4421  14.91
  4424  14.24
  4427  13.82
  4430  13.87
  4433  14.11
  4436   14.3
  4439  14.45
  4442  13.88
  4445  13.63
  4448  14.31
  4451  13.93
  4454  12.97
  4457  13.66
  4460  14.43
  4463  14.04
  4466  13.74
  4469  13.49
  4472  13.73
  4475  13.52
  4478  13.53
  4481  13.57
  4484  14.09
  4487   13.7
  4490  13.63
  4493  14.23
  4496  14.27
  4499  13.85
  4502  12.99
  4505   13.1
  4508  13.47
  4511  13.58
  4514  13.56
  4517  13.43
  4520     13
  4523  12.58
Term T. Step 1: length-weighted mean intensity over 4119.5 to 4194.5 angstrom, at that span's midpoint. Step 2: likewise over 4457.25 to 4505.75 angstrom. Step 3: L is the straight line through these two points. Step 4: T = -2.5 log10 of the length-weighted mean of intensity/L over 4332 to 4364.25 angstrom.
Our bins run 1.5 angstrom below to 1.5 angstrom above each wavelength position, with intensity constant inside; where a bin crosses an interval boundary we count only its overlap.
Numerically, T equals -0.07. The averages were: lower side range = 12.1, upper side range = 13.8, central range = 13.9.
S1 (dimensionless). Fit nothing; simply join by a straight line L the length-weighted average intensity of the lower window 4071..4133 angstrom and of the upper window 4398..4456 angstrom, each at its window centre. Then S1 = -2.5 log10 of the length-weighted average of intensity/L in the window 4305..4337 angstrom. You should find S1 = 0.06 mag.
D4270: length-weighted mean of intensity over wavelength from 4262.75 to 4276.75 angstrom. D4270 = 14.5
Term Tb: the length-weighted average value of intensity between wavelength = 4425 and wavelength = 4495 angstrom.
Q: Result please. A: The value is 13.9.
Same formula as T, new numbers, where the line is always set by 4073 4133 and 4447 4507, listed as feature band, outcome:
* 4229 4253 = -0.14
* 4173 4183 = 0.22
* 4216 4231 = -0.13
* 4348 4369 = -0.07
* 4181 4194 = 0.25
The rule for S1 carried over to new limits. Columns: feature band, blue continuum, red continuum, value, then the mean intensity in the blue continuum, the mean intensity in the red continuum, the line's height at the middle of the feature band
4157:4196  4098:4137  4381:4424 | 0.13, 12.7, 14.3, 13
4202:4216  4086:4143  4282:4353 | -0.10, 12.3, 13.5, 12.8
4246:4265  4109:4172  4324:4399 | -0.10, 12.8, 13.9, 13.4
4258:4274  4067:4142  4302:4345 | -0.12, 12.6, 13.1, 12.9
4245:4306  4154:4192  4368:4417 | -0.13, 11.6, 14.1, 12.8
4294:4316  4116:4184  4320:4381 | -0.03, 12.4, 13.7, 13.4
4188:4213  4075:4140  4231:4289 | 0.07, 12.5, 14.6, 13.8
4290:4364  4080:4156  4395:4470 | -0.01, 12.1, 13.9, 13.3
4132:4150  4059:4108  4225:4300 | 0.11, 12.2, 14.5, 12.9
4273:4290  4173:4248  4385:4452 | -0.09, 13.1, 14.1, 13.4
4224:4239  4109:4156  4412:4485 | -0.12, 12.7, 13.9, 13.1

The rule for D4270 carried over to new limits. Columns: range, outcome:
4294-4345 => 13.2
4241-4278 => 14.6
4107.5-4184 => 12.4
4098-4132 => 12.6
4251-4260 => 14.7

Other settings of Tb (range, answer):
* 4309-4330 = 12.6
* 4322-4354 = 13.2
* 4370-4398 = 14.5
